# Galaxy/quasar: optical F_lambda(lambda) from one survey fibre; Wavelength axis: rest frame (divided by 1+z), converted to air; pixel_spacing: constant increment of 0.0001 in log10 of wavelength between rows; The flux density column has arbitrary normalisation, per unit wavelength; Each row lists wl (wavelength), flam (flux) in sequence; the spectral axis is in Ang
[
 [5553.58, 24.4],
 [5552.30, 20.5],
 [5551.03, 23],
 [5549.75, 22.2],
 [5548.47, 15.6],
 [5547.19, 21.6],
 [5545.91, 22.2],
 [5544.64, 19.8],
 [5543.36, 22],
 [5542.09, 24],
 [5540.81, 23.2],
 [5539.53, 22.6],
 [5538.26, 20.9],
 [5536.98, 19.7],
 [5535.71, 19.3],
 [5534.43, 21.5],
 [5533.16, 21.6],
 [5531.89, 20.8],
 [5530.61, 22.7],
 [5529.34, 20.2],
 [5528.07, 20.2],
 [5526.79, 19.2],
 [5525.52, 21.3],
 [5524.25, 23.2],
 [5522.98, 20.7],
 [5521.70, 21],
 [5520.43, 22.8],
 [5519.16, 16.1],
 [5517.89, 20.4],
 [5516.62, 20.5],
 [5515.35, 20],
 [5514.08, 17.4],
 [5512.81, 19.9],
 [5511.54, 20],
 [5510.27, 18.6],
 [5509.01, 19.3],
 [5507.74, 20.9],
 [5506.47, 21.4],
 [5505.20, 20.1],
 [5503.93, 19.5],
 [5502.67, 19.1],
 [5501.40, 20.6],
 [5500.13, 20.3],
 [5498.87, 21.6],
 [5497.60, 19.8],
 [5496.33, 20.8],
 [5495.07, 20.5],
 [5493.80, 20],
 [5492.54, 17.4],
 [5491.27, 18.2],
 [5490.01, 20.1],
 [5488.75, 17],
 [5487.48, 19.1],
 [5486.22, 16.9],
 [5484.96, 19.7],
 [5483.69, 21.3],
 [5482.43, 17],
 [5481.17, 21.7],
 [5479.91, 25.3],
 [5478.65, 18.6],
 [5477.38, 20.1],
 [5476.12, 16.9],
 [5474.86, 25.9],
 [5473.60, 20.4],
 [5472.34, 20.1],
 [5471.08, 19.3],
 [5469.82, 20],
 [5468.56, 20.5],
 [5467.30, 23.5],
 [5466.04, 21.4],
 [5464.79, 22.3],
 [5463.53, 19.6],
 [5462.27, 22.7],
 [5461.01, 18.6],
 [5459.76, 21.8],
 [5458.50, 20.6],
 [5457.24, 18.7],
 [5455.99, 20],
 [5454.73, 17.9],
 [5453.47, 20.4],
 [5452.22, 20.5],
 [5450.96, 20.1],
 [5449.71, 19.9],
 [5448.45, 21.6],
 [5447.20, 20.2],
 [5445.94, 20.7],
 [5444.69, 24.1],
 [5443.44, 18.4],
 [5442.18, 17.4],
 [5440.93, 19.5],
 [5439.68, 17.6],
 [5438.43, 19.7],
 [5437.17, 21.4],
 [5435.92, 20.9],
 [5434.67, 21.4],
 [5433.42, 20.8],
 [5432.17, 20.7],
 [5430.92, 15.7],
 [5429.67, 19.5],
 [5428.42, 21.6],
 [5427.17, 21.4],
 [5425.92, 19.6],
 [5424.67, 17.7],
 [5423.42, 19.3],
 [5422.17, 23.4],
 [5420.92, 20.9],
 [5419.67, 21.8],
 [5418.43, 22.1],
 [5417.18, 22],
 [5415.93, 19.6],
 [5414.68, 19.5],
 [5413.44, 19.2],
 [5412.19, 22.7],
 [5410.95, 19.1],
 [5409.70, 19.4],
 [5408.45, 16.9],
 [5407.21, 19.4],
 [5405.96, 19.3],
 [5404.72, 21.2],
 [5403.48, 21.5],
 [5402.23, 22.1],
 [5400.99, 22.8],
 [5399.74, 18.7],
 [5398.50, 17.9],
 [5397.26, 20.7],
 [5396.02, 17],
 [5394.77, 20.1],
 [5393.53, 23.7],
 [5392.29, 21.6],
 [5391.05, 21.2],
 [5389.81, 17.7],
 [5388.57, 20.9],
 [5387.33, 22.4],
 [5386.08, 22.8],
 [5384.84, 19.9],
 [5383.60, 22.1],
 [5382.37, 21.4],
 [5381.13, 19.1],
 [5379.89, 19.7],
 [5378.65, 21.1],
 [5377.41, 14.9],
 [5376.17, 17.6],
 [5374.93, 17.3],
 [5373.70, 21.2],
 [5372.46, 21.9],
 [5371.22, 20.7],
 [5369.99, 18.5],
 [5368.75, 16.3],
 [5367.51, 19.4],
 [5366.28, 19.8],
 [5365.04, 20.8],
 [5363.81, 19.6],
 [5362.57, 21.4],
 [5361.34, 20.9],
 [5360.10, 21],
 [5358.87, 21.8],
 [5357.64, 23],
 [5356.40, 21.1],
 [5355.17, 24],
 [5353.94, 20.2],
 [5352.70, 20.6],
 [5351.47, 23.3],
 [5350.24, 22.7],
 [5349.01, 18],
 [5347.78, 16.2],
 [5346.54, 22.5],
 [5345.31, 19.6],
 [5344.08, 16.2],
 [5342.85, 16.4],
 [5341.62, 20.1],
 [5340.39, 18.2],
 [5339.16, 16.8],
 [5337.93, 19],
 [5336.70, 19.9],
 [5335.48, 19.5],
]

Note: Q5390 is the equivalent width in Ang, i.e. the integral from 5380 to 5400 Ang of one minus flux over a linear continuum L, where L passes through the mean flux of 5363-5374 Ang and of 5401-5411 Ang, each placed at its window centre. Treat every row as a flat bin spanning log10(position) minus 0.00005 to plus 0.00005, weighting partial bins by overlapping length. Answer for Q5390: -0.5 Ang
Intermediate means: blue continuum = 19.8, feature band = 20.5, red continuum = 20.1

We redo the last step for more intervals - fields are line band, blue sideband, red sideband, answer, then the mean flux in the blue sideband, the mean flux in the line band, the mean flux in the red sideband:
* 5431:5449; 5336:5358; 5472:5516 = -0.3 Ang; 19.8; 20.2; 19.9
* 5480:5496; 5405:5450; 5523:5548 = 1.1 Ang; 20.1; 19.3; 21.3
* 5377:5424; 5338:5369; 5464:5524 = -0.9 Ang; 20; 20.4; 20.1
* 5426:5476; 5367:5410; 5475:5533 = -1.0 Ang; 20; 20.4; 20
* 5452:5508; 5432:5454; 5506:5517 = -0.5 Ang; 20.3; 20.2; 19.7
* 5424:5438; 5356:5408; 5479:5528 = 0.1 Ang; 20.3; 20.1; 20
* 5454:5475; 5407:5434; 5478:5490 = -0.9 Ang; 20.1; 20.7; 19.6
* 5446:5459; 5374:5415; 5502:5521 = -0.1 Ang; 20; 20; 19.7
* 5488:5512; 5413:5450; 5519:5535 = 1.2 Ang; 20.3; 19.7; 21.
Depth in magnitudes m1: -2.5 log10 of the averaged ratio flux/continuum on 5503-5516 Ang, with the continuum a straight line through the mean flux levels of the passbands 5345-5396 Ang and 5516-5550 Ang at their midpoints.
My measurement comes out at 0.061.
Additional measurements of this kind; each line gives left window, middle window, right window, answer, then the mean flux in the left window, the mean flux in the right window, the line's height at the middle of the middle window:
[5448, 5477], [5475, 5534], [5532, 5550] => 0.04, 20.5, 21.1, 20.9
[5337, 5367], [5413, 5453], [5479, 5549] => 0.00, 20.1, 20.3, 20.2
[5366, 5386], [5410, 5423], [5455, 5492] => -0.06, 19.5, 20.2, 19.8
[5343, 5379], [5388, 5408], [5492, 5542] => -0.01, 20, 20.4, 20.1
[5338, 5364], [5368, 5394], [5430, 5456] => 0.00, 20.2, 19.9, 20.1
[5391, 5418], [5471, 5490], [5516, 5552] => 0.04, 20.2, 21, 20.7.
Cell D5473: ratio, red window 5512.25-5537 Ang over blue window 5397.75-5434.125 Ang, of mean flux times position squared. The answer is 1.1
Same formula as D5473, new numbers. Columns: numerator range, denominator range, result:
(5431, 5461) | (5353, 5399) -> 1.02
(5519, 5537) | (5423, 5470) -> 1.06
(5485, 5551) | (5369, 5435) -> 1.05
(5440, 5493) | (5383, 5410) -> 1.01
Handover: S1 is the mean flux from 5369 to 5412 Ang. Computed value 20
